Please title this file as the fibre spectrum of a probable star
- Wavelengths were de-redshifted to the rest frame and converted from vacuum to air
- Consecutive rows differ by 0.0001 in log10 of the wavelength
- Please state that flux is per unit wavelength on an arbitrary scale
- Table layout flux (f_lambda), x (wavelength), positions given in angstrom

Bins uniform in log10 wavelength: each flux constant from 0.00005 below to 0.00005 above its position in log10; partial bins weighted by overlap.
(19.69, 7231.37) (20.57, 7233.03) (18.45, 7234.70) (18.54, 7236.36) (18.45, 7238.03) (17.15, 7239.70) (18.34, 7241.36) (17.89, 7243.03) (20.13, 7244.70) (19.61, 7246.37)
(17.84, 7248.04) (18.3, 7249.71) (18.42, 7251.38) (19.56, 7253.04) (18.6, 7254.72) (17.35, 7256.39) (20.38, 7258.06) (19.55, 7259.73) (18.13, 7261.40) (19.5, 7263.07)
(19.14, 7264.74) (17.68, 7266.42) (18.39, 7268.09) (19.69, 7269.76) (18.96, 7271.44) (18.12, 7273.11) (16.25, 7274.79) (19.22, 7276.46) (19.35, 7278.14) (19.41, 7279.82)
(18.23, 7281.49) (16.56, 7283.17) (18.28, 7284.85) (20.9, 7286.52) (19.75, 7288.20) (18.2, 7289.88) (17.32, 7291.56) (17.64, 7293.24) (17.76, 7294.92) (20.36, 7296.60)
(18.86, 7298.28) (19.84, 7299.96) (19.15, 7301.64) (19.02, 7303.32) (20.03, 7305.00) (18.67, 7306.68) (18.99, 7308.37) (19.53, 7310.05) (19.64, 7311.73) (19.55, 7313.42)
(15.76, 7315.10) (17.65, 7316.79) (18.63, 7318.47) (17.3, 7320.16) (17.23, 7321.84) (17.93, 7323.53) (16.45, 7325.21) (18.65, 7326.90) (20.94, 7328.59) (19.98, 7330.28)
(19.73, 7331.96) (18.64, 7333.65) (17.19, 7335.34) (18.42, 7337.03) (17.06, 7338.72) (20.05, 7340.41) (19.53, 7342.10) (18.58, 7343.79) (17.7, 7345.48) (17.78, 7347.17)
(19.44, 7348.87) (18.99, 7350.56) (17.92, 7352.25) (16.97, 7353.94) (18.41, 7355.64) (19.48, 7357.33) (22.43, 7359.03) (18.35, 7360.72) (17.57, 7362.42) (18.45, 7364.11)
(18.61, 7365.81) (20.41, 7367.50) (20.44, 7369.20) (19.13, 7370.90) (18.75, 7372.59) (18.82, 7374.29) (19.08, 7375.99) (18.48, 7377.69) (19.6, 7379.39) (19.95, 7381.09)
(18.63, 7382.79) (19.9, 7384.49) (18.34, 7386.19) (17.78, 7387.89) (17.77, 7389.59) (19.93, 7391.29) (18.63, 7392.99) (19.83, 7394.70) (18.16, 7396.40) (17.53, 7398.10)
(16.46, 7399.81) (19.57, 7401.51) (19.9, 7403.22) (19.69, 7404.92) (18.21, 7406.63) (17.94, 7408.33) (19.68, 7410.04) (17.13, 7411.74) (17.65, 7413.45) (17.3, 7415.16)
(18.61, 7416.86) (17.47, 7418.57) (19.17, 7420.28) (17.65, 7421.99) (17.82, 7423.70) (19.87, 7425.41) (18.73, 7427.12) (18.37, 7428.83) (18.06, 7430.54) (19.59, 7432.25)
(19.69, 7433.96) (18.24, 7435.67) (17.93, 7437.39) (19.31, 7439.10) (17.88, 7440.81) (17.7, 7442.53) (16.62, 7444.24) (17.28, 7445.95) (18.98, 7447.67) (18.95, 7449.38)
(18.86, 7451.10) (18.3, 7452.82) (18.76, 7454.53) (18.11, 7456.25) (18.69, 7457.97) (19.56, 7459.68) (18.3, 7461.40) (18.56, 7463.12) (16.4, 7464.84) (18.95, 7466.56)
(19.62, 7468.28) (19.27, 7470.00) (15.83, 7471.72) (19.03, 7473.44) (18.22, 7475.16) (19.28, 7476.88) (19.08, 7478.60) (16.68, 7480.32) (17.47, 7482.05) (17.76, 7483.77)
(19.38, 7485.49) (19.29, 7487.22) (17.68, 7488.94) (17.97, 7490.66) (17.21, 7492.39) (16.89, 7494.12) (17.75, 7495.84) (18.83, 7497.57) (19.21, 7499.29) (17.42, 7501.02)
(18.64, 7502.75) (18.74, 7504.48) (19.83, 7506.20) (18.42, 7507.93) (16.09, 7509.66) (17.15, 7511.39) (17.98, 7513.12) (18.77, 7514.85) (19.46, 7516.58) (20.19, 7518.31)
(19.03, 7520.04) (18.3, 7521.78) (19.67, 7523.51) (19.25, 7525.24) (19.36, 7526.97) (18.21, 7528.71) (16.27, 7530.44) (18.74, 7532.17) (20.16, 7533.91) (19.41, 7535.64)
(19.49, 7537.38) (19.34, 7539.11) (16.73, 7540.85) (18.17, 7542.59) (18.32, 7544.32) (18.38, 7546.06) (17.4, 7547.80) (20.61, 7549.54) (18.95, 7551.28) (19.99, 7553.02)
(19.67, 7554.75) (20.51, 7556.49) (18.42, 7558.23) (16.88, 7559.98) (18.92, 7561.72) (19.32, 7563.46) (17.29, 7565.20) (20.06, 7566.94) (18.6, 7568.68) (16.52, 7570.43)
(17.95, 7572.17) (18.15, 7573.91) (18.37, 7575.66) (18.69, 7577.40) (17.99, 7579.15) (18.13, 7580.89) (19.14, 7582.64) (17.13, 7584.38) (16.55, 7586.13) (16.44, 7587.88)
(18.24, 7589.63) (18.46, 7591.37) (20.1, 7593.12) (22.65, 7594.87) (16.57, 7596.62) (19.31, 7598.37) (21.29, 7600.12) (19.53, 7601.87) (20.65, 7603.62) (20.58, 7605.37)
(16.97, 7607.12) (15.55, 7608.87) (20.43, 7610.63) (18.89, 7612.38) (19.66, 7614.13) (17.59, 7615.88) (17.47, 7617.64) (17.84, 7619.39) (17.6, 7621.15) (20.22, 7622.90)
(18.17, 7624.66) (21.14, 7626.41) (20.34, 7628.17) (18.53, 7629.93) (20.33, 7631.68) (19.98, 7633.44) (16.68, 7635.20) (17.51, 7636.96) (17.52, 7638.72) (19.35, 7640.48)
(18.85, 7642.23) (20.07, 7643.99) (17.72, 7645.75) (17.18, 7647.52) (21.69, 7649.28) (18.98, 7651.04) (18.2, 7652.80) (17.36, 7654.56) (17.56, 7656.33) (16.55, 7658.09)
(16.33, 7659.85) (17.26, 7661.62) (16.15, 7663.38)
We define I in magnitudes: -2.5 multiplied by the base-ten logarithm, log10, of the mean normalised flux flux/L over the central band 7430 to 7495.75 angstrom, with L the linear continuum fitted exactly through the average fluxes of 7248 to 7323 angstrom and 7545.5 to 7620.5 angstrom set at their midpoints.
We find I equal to 0.02 mag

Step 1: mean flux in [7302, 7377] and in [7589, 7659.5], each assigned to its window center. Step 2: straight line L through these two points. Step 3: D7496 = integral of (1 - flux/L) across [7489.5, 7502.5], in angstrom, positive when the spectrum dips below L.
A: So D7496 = 0.6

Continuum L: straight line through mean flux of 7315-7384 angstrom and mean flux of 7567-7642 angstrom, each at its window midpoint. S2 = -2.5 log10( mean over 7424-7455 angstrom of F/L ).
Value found 0.01 mag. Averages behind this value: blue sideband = 18.7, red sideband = 18.7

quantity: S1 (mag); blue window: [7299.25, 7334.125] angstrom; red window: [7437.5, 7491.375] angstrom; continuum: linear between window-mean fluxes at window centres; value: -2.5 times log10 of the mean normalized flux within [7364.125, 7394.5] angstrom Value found -0.03 mag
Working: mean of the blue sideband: 18.7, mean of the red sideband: 18.3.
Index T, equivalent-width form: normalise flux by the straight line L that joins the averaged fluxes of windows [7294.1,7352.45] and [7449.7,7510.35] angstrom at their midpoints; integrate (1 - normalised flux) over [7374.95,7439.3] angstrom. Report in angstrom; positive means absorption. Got -0.51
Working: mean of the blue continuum 18.7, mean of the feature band 18.6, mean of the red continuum 18.3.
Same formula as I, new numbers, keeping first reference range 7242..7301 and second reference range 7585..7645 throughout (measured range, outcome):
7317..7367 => 0.01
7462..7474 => 0.03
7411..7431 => 0.04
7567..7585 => 0.04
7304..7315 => -0.02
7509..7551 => 0.01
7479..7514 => 0.05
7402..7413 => 0.00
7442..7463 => 0.02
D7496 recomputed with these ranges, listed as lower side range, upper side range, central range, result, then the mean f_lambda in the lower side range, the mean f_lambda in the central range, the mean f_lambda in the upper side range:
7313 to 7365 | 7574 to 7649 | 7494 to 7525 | 0.2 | 18.5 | 18.5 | 18.7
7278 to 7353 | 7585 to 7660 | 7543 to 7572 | -0.1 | 18.6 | 18.7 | 18.7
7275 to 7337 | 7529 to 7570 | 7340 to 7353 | 0.0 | 18.6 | 18.7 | 18.7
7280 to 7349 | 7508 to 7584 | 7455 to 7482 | 0.4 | 18.6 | 18.3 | 18.6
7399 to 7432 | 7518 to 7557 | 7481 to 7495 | 0.6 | 18.4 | 17.9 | 18.9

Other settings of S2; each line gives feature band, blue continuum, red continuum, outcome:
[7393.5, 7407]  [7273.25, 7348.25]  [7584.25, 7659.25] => 0.00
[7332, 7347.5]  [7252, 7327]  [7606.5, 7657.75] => 0.01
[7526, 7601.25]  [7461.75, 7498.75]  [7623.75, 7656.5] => -0.01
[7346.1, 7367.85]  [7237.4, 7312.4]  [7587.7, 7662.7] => 0.00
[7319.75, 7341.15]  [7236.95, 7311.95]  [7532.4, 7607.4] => 0.02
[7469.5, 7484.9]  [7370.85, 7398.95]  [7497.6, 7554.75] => 0.04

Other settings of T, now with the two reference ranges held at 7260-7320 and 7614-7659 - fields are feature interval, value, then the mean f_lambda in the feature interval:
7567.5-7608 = 0.0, 18.6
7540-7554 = 0.0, 18.6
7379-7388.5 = -0.2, 19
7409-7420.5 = 0.4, 18.1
